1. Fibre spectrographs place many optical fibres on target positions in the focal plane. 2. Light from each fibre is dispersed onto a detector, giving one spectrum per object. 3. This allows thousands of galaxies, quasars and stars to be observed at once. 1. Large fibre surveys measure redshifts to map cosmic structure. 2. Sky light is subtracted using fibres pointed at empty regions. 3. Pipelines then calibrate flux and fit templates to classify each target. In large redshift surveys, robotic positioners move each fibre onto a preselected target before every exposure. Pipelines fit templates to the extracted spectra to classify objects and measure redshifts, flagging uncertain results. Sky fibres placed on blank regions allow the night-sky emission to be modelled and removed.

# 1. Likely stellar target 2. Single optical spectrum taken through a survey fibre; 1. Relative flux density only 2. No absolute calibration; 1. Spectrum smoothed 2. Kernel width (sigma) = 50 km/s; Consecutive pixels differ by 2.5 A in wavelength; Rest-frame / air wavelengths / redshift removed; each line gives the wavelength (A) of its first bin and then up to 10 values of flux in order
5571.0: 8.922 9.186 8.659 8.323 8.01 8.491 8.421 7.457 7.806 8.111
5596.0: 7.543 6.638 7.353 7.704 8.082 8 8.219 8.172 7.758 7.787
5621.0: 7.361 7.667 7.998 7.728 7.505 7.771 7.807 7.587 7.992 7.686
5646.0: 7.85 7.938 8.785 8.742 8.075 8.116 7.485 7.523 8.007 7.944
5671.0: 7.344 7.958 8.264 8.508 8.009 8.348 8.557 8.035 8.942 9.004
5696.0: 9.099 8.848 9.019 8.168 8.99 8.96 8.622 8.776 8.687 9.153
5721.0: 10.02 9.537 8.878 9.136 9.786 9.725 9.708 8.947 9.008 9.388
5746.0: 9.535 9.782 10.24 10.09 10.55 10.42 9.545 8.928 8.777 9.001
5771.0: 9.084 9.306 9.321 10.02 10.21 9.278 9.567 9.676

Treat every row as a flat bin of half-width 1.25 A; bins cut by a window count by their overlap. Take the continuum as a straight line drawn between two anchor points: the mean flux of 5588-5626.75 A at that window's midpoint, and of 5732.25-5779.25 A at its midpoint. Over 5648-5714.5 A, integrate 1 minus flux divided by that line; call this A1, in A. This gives 2.0 A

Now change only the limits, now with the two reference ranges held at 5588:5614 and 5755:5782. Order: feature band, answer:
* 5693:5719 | 0.1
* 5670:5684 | 0.8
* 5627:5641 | 0.6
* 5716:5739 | -0.8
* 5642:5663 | 0.6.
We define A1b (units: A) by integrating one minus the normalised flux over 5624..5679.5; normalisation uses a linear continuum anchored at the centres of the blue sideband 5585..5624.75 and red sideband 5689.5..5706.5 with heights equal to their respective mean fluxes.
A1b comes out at 2.5 A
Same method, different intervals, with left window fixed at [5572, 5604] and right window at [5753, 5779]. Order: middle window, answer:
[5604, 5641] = 2.1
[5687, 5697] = 0.1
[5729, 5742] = -0.2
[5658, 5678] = 1.9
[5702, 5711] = 0.3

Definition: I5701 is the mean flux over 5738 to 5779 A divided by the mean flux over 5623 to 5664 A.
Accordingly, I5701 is 1.2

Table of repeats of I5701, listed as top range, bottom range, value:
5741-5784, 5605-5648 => 1.23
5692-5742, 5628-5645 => 1.18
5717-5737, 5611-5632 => 1.22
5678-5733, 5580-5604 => 1.15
